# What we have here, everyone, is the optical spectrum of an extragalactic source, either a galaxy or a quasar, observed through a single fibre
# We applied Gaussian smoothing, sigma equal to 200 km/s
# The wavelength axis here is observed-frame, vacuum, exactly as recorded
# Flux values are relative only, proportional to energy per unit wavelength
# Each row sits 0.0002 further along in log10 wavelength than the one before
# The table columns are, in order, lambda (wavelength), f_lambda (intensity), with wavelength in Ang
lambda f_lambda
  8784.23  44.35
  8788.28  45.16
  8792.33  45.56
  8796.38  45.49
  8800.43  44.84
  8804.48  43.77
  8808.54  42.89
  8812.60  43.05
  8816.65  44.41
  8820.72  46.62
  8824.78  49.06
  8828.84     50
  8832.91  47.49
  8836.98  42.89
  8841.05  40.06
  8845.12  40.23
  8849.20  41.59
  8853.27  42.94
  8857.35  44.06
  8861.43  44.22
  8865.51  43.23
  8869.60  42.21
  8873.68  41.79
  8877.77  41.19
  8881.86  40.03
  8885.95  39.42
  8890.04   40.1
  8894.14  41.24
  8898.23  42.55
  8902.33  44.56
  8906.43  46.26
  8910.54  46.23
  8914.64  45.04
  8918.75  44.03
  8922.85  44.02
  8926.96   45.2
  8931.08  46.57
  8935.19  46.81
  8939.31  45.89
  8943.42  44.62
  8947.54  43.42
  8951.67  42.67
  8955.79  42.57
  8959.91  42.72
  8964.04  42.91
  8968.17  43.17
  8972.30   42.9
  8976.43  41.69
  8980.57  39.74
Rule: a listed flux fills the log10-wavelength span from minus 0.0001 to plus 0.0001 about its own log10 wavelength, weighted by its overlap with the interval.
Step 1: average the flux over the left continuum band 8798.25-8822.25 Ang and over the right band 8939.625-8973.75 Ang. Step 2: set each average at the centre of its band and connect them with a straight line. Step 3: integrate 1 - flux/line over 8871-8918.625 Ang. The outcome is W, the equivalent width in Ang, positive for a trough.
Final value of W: 1.12 Ang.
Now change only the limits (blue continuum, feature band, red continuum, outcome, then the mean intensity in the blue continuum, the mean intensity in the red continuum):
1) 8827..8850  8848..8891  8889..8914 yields 1.77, 43.8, 43.7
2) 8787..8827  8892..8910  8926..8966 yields 0.29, 45.1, 44.3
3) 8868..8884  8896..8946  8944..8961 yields -3.34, 41.3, 43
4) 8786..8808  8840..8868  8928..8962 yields 1.41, 44.8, 44.4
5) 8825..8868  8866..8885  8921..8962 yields 1.16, 43.9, 44.4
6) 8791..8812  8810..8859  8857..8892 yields -1.33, 44.4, 41.7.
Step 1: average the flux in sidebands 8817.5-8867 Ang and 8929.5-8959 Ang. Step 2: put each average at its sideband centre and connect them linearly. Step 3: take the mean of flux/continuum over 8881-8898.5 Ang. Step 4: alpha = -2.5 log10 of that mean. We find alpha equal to 0.100 mag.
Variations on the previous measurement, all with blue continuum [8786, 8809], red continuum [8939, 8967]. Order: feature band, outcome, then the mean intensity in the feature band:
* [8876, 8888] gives 0.098 mag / 40.2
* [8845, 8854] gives 0.066 mag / 41.7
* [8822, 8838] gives -0.075 mag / 47.6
